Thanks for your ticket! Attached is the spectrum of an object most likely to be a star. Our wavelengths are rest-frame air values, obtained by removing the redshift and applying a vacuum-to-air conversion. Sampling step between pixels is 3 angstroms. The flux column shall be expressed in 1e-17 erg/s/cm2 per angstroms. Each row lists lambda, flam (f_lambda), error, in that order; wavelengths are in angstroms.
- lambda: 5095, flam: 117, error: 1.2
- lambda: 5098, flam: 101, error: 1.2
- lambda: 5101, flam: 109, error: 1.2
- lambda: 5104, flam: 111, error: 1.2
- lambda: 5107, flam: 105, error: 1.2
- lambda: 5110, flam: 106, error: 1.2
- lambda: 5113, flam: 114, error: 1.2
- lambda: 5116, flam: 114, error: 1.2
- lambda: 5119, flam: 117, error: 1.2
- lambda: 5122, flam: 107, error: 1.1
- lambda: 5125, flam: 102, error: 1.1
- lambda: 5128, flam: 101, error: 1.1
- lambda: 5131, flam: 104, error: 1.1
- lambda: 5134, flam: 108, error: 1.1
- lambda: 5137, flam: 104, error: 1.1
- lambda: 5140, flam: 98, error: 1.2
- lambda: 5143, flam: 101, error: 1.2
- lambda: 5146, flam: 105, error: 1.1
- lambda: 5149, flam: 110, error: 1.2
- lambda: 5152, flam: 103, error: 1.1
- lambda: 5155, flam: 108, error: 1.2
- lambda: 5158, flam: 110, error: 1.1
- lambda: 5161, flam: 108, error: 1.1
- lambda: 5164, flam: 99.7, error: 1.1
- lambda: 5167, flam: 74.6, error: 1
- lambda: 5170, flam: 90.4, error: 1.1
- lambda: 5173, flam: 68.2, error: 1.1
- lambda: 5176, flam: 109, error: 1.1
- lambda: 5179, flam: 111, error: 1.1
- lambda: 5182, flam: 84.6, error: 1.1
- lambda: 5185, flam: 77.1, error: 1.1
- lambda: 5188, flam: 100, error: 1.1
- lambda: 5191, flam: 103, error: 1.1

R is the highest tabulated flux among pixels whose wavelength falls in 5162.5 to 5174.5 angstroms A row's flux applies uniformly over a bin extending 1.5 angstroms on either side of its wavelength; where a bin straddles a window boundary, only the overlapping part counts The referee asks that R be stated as 99.7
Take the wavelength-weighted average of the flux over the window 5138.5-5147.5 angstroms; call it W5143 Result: 101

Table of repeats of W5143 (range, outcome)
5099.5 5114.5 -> 109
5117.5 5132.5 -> 106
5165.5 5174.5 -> 77.7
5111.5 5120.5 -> 115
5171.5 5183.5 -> 93.2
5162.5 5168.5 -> 87.1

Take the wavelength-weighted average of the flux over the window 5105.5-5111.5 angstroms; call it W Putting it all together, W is 106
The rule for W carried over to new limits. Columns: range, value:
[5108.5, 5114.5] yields 110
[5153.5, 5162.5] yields 109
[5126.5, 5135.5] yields 104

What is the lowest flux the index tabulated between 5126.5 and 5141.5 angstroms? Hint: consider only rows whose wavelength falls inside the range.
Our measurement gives 98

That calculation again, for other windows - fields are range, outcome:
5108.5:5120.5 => 106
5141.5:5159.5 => 101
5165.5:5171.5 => 74.6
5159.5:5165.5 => 99.7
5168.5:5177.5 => 68.2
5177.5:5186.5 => 77.1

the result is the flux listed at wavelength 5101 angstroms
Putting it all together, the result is 109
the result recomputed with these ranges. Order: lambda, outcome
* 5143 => 101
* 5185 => 77.1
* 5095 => 117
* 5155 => 108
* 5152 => 103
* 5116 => 114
